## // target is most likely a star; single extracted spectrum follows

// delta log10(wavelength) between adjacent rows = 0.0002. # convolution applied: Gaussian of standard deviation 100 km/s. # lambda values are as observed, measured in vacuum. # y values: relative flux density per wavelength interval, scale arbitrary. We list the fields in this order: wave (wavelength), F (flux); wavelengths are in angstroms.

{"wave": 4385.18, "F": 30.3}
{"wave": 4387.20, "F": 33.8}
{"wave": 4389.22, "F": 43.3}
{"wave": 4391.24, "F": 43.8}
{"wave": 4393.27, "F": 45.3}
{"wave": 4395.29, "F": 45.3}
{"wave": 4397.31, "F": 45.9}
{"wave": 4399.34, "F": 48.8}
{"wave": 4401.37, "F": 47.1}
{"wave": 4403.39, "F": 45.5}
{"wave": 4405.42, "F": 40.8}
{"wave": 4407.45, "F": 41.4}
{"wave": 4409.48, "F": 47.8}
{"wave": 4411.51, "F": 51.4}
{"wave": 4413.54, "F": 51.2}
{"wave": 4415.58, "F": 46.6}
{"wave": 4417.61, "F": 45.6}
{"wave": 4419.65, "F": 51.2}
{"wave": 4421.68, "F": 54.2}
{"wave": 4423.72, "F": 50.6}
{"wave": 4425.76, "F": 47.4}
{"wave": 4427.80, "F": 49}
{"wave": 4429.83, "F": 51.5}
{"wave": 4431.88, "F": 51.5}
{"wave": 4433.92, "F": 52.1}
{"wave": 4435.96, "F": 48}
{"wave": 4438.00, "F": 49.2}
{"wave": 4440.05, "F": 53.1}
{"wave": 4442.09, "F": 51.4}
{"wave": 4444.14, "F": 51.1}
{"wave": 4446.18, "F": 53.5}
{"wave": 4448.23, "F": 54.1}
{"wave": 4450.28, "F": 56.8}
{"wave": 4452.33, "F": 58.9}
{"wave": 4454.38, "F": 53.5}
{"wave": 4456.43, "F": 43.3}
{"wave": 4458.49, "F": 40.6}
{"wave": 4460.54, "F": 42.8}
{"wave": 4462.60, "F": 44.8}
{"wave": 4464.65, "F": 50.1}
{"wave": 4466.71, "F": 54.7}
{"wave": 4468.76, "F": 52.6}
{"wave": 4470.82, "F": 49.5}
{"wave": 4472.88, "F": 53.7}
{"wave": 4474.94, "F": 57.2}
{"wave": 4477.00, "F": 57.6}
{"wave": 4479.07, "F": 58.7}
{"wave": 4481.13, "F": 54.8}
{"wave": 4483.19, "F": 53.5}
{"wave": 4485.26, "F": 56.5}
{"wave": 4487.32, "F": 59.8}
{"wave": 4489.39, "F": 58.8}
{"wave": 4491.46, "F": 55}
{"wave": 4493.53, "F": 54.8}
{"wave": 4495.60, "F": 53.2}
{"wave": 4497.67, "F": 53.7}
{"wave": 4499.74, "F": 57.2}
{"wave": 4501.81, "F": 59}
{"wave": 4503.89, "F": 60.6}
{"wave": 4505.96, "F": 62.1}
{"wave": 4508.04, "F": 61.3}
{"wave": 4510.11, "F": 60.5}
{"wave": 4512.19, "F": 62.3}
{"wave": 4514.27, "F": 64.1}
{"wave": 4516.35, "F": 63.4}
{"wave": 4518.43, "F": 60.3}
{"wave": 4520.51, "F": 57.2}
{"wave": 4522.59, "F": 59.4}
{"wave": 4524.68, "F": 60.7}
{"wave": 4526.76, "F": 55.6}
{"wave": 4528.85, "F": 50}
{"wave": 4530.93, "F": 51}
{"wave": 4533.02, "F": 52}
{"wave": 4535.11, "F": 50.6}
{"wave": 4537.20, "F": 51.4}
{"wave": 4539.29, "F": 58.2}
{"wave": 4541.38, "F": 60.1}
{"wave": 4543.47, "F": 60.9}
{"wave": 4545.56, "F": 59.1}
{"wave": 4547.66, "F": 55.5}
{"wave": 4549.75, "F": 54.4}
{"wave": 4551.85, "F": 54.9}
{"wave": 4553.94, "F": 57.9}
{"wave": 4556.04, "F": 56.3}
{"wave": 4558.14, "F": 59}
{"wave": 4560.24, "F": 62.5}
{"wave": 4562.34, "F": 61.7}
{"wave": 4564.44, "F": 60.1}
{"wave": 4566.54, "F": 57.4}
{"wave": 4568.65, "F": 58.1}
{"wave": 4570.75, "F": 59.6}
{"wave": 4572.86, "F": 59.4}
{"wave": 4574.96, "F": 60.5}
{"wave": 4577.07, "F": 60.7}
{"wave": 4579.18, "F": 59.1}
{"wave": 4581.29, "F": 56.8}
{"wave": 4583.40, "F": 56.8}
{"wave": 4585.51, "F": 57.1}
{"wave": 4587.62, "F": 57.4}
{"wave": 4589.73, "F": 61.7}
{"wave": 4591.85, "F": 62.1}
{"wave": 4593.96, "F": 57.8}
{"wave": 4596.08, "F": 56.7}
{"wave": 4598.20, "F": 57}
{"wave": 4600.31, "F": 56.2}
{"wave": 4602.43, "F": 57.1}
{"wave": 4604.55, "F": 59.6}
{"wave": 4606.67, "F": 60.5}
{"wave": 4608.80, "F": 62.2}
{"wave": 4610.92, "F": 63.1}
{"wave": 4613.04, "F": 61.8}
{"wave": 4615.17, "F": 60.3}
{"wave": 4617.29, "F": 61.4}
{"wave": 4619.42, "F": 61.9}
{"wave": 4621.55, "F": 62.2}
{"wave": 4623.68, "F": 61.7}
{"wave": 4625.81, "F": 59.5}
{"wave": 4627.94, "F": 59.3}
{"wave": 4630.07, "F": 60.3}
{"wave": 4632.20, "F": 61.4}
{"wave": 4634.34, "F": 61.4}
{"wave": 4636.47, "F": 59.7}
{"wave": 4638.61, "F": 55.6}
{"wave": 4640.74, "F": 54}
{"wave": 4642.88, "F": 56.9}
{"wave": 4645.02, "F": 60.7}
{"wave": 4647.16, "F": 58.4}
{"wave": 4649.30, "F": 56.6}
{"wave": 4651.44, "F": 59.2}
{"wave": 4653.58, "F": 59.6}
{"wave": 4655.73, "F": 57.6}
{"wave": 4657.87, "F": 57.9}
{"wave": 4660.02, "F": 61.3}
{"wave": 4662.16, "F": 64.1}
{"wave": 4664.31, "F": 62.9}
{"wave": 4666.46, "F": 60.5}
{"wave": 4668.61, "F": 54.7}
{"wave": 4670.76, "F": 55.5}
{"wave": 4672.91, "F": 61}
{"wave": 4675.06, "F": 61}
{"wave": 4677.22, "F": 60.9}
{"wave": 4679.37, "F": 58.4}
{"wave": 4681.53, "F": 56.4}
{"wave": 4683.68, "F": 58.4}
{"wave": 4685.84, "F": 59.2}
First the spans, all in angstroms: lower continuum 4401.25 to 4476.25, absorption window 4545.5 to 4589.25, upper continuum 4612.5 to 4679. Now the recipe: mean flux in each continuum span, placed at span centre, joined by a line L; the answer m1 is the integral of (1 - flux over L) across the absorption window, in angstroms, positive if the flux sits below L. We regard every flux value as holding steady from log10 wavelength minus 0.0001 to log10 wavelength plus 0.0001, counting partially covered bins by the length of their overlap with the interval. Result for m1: -1.9 angstroms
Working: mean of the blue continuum 49.9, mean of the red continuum 59.6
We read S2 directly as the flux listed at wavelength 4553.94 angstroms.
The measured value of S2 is 57.9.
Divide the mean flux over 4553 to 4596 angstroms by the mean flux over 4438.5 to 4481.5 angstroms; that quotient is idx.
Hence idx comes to 1.1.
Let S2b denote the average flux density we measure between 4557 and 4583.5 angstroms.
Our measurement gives 59.4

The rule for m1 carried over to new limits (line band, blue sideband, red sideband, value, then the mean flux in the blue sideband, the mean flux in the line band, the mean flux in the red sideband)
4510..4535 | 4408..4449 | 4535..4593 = -0.8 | 50.4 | 57.6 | 58.3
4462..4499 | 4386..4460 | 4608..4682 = -2.3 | 48.4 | 54.5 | 59.7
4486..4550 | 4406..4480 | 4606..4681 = -4.1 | 50.7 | 57.5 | 59.8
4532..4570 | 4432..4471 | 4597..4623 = -0.4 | 50.6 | 57.3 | 60.3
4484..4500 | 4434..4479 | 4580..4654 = -0.9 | 51.4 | 56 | 59.3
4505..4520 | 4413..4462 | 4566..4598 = -2.0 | 50.2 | 61.8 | 58.7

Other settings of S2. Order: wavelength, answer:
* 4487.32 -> 59.8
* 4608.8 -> 62.2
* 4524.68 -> 60.7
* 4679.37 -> 58.4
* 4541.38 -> 60.1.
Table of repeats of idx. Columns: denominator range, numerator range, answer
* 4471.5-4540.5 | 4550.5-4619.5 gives 1.04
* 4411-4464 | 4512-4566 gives 1.15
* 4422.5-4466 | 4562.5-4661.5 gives 1.18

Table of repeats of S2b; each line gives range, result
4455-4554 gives 55.5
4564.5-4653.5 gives 59.3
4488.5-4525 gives 59.1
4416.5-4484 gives 51.4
